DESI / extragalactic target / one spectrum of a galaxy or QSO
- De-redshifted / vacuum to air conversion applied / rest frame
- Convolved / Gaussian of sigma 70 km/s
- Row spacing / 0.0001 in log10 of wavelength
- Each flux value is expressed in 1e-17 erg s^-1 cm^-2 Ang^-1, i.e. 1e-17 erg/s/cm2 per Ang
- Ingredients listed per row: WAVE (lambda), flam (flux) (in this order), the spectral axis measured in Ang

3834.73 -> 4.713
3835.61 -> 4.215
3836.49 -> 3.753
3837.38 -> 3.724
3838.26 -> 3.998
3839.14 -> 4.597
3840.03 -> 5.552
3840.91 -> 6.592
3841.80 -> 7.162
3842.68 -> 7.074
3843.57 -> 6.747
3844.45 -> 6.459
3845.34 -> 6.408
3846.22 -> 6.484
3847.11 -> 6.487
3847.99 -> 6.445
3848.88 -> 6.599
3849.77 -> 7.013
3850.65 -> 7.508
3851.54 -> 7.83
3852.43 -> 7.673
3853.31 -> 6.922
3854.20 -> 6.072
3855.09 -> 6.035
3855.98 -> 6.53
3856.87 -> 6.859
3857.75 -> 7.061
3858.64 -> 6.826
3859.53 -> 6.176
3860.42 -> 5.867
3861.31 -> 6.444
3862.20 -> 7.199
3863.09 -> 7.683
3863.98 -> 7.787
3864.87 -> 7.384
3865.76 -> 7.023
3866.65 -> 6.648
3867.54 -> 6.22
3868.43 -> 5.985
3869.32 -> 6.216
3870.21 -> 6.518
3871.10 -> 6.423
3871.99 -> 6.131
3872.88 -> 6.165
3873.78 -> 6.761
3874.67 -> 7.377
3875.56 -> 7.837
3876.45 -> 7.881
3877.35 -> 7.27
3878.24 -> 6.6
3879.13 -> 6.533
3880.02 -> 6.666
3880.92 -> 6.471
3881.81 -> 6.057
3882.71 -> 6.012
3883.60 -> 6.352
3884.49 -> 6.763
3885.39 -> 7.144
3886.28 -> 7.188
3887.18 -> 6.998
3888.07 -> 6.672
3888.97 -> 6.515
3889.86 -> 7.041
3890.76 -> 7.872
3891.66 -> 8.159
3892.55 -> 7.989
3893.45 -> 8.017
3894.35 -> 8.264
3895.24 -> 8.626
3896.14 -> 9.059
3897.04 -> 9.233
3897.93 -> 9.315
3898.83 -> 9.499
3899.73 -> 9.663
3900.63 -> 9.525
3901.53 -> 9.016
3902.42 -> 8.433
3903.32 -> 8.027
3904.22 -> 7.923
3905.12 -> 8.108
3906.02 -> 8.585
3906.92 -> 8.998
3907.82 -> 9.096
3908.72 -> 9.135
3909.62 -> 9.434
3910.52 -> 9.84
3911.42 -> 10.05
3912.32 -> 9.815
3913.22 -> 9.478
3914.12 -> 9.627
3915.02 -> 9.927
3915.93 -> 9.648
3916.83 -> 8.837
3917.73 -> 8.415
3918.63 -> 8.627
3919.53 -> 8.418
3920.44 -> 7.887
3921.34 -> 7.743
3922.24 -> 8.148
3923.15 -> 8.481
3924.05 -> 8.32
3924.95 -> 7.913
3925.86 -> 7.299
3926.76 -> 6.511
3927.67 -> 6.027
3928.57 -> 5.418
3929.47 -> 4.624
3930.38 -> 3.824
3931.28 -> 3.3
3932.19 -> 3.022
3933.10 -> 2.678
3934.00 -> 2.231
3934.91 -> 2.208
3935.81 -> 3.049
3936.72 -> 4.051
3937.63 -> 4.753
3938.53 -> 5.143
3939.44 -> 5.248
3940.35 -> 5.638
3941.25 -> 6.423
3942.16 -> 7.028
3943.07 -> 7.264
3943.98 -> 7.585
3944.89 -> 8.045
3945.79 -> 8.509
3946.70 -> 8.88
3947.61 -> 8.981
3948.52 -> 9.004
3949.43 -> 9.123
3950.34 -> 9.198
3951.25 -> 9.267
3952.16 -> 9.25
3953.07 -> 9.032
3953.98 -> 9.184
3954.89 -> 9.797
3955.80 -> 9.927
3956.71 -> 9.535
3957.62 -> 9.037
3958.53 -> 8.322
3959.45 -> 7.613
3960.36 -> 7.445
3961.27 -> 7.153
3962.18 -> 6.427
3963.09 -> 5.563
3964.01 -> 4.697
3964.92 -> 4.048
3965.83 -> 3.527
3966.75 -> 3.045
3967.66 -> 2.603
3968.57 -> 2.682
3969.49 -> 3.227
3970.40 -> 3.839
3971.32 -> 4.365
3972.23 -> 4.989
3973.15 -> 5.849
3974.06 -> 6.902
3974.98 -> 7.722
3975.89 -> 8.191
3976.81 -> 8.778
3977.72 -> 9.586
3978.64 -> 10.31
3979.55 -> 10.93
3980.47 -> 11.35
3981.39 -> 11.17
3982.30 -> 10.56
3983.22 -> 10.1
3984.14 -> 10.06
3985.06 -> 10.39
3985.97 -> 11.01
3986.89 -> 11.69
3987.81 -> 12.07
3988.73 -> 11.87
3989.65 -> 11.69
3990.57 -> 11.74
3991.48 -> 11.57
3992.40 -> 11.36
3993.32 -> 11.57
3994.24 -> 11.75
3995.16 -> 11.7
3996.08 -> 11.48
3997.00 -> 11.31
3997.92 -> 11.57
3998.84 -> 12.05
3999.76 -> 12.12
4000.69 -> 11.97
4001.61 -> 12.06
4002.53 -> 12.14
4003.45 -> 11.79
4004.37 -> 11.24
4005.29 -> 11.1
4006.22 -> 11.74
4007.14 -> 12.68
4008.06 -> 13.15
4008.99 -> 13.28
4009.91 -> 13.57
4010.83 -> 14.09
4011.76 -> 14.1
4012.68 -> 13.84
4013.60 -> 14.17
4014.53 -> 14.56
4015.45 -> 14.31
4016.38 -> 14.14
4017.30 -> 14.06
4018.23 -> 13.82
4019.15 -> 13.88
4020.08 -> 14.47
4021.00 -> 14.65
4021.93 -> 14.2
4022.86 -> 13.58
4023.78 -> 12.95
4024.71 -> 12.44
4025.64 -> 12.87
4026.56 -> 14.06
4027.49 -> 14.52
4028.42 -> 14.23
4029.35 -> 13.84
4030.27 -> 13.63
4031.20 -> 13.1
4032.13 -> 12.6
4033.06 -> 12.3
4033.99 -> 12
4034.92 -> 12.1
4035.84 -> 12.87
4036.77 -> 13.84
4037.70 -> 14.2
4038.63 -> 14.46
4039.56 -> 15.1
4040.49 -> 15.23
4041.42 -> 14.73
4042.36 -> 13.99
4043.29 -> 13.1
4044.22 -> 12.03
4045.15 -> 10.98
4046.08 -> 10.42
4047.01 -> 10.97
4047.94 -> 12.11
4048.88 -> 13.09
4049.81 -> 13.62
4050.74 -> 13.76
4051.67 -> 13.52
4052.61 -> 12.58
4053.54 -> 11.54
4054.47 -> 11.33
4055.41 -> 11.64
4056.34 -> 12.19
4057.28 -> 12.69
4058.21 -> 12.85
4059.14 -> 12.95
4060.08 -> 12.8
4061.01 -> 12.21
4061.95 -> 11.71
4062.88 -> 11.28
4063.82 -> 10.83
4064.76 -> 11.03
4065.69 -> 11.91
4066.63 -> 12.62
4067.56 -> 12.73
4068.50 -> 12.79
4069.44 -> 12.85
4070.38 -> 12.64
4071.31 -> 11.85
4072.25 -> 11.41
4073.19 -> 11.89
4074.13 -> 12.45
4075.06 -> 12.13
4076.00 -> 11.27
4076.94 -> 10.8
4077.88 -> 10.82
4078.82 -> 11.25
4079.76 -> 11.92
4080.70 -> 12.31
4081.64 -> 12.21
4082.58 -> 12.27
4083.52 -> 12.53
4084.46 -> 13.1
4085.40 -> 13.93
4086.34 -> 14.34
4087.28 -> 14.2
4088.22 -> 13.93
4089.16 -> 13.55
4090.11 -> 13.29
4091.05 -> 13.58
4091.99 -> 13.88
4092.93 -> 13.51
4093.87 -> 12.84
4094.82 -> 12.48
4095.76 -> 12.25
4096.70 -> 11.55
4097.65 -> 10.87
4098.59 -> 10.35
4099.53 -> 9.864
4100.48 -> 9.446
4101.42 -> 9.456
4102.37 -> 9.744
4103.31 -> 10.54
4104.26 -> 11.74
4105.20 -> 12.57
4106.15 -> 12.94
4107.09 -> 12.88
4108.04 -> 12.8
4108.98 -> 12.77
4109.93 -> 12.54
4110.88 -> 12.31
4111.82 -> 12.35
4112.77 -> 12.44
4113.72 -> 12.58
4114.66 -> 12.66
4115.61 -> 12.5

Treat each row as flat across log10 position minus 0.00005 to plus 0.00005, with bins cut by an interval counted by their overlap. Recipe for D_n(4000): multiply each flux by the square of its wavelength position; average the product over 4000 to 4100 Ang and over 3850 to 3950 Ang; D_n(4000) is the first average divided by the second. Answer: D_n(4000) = 1.9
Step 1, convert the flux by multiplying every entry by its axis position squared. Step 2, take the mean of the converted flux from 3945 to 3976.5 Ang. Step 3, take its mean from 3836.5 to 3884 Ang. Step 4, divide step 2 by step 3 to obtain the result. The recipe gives 1.12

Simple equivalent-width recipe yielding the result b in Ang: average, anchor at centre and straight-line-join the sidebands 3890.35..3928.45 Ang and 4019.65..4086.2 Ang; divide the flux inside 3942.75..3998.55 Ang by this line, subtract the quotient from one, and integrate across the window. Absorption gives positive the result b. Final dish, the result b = 9.5 Ang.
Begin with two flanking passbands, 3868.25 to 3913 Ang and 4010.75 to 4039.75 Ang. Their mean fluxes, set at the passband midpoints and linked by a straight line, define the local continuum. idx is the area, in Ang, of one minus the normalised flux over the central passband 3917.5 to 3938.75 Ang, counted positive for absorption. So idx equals 8.2 Ang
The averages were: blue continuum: 7.81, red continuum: 13.7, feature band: 5.73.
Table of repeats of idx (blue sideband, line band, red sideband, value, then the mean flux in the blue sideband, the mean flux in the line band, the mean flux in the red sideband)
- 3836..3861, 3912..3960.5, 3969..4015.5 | 9.4 Ang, 6.3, 7.3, 10.8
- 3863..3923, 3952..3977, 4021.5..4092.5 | 8.8 Ang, 7.9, 6.47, 12.7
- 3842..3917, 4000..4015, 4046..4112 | -3.3 Ang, 7.55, 12.8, 12.2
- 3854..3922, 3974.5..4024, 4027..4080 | -4.8 Ang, 7.72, 12.1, 12.5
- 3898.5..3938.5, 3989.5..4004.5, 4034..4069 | -1.8 Ang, 7.36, 11.7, 12.6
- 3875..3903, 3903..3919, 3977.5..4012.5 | -1.1 Ang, 7.7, 9.1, 11.7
